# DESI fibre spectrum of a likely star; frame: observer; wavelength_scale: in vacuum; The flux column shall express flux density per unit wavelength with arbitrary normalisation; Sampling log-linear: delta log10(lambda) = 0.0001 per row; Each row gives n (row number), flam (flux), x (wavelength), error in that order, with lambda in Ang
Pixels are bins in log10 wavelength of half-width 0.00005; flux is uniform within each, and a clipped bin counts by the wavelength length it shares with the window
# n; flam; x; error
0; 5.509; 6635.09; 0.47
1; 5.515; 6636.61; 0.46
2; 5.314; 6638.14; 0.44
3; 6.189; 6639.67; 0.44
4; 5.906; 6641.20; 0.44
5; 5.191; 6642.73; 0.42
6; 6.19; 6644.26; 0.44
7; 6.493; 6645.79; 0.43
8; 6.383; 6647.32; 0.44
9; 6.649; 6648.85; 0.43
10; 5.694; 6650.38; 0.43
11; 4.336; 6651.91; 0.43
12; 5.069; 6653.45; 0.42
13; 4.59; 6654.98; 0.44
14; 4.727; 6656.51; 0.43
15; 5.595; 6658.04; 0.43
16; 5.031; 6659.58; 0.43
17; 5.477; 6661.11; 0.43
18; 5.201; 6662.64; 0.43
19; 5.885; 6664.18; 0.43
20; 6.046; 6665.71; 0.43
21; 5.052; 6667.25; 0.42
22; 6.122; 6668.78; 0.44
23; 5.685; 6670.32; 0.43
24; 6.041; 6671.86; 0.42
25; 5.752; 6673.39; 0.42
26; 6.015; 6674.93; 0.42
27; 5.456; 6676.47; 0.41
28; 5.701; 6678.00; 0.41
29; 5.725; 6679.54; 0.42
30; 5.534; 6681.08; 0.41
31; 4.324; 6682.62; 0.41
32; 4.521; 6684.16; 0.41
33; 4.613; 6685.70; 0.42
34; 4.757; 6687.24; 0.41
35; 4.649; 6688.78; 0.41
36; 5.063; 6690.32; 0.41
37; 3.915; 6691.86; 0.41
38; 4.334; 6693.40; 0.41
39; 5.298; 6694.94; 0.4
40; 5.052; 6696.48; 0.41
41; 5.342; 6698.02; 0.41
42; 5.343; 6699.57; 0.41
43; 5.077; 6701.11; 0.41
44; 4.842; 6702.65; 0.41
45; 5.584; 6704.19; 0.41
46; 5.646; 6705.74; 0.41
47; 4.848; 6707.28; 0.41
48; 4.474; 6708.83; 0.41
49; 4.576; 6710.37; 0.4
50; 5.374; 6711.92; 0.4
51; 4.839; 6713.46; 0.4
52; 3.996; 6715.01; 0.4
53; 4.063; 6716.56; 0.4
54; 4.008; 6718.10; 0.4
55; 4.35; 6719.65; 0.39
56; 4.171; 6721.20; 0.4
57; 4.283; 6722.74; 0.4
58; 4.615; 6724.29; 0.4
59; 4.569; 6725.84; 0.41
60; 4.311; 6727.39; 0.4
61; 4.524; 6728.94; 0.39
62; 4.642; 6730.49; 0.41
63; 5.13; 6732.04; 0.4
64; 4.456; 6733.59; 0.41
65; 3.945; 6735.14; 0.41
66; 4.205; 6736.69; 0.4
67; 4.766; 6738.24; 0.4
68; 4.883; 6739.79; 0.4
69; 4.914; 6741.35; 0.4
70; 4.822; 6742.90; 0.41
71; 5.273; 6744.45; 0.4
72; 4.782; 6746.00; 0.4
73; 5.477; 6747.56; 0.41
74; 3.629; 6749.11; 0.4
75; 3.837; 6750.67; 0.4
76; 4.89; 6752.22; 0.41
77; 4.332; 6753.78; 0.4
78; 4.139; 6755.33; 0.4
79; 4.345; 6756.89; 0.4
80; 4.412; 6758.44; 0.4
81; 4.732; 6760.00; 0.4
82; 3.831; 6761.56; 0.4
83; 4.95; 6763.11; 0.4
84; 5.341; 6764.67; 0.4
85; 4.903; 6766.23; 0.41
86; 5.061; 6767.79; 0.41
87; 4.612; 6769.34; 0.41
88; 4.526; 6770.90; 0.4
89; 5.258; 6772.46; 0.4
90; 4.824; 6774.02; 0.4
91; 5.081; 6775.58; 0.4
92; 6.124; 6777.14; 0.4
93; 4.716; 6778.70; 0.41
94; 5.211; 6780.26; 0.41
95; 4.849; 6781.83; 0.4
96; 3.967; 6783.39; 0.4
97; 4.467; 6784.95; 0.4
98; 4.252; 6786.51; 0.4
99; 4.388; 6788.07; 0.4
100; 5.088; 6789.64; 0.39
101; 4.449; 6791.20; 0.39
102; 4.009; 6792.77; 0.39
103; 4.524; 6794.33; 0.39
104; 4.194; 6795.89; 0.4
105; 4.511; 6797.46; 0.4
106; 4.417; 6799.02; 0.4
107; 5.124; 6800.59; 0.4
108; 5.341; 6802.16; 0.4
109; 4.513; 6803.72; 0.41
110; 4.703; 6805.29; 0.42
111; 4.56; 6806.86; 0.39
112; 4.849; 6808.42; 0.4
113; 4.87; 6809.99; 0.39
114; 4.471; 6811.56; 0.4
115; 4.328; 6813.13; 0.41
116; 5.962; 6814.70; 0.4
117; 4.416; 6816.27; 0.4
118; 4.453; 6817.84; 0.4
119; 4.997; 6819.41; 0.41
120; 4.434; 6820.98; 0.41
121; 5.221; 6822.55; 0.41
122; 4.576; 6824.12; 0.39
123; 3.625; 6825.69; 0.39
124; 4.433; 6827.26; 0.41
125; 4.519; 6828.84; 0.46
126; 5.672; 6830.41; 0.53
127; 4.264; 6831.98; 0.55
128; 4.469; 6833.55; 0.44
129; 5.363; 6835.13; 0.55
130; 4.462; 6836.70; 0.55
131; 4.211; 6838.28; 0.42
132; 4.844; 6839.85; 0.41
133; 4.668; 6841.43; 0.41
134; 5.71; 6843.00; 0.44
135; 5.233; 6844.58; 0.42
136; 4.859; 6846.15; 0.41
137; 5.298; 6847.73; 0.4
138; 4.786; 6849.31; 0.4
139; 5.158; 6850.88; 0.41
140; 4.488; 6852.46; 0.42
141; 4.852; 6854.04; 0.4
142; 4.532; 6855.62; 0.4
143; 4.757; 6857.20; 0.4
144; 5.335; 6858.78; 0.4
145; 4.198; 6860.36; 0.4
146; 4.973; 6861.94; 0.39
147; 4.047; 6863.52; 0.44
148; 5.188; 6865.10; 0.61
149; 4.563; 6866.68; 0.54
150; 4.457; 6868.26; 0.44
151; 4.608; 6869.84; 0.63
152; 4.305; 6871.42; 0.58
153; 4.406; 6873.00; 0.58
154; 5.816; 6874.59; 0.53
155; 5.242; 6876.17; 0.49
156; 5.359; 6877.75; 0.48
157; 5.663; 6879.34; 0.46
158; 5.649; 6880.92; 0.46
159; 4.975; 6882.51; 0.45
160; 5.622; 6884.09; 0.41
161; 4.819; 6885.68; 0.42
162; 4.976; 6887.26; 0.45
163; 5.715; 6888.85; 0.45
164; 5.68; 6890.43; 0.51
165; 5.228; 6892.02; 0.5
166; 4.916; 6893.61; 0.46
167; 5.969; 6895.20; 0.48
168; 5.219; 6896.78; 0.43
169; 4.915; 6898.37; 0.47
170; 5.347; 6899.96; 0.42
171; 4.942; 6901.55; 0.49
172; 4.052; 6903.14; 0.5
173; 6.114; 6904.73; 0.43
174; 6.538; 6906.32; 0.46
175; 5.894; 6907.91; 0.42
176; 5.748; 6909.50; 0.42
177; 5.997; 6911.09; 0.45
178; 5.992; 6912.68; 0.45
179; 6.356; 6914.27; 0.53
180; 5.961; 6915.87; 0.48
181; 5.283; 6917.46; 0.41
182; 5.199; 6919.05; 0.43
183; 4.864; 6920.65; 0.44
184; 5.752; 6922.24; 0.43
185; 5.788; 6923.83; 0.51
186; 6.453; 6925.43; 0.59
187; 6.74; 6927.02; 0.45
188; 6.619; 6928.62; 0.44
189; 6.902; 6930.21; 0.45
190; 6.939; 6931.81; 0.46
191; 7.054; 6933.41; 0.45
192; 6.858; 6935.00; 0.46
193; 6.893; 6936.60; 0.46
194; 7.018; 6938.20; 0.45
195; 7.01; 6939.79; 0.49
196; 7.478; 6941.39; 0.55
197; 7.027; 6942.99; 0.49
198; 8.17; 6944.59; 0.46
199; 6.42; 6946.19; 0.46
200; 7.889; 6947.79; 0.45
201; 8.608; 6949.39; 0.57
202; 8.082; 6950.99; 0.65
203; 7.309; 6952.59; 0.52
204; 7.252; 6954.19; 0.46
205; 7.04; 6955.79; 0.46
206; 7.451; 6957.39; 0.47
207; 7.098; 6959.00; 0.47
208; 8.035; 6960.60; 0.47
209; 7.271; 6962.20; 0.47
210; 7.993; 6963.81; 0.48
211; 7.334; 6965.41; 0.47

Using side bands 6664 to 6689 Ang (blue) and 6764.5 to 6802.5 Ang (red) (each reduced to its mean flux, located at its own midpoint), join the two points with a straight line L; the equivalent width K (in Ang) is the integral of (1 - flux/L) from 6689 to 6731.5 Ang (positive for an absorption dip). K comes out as 4.0 Ang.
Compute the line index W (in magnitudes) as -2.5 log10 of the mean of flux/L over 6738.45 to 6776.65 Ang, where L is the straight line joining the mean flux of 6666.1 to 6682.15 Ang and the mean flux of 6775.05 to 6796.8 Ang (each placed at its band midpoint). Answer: 0.05 mag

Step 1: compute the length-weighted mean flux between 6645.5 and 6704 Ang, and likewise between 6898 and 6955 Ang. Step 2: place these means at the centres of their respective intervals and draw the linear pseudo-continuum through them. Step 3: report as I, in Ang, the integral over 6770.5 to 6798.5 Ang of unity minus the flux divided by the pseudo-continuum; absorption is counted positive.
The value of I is 5.32 Ang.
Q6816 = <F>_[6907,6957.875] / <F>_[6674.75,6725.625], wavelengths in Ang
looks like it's 1.38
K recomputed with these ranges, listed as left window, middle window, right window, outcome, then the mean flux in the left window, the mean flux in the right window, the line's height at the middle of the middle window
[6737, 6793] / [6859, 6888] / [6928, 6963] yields 6.1 Ang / 4.7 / 7.3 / 6.26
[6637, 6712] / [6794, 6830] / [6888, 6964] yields 7.6 Ang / 5.32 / 6.43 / 5.93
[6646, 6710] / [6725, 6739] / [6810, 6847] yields 1.6 Ang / 5.26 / 4.75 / 5.08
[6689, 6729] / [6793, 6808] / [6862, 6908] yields 1.0 Ang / 4.71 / 5.17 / 4.95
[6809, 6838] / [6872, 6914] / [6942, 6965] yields 5.3 Ang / 4.69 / 7.54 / 6.21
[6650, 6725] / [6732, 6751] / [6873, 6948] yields 2.3 Ang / 5.03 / 5.95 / 5.25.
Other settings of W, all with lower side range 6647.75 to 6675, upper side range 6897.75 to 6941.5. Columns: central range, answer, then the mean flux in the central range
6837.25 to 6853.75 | 0.200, 4.92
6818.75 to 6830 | 0.269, 4.58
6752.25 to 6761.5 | 0.287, 4.39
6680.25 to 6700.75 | 0.152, 4.83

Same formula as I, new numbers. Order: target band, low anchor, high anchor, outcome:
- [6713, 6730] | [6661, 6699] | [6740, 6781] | 2.3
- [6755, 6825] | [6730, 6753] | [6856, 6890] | 0.8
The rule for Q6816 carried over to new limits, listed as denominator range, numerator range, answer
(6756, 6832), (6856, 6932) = 1.15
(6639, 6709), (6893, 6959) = 1.20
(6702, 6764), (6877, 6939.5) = 1.27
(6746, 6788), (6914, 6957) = 1.45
